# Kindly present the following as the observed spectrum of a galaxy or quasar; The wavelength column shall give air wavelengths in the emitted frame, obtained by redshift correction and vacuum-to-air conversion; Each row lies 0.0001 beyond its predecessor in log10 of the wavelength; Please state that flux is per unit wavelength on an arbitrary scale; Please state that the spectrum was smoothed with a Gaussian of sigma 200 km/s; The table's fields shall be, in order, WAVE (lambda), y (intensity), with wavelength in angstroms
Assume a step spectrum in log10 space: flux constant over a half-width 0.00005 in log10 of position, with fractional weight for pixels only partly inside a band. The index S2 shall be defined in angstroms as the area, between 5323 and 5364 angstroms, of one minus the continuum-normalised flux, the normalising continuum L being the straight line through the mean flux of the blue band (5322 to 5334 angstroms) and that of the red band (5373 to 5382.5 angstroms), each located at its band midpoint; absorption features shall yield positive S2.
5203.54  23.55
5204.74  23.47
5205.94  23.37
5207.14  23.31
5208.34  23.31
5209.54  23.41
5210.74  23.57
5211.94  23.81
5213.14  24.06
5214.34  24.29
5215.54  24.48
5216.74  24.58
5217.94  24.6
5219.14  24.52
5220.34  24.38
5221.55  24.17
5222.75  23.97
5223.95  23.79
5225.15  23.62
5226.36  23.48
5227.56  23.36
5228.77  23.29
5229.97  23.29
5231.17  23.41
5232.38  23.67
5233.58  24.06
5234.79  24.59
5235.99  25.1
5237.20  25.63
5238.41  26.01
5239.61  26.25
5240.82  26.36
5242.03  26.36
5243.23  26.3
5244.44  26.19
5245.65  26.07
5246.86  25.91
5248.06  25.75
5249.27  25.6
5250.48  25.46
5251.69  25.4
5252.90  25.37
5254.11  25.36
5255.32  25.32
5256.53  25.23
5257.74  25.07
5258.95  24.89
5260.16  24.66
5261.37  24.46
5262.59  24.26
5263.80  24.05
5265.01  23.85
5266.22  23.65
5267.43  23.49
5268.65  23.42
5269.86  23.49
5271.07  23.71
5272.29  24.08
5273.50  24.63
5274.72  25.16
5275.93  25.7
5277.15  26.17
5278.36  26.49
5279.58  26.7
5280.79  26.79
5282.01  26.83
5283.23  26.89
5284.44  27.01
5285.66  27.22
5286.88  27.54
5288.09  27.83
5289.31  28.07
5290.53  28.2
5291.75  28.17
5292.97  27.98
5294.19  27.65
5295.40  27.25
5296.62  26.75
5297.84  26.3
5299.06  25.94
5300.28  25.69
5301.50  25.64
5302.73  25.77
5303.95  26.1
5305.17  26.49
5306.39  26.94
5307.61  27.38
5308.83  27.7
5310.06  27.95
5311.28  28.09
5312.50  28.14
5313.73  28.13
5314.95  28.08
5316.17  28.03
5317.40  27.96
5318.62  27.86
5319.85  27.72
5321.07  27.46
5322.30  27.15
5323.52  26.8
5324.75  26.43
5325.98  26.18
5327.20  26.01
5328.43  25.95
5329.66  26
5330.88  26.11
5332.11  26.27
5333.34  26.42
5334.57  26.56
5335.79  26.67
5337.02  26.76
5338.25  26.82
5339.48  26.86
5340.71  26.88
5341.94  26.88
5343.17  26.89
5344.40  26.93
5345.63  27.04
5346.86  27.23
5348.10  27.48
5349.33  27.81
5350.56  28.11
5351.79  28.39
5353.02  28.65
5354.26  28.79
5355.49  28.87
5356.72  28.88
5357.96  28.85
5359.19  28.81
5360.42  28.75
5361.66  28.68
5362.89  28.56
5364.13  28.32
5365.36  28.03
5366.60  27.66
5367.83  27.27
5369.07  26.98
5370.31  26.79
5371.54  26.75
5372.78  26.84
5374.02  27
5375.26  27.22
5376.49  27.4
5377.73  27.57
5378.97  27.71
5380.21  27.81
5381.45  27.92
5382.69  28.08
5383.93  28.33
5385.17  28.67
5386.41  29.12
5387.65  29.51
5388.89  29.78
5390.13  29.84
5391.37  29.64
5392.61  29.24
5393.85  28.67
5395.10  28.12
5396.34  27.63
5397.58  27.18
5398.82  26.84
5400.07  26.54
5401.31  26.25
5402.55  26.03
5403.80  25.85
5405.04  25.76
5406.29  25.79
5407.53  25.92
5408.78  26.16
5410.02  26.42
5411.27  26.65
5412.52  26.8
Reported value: -1.0 angstroms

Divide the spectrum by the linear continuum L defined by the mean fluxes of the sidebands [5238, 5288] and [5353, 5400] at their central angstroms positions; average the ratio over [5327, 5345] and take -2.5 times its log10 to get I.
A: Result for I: 0.03 mag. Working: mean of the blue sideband 25.5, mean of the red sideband 28.1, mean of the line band 26.5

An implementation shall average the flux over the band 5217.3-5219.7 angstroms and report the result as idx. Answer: 24.6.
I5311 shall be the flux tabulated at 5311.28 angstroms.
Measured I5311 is 28.09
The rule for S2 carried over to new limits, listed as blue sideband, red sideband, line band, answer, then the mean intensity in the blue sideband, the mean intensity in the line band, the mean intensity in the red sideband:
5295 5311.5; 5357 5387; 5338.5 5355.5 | -0.1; 26.7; 27.6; 27.9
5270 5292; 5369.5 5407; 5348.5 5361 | -0.6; 26.4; 28.6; 27.7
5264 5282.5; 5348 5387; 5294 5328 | -1.2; 24.9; 27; 28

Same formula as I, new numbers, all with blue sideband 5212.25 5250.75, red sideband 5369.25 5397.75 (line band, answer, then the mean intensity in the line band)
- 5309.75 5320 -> -0.056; 28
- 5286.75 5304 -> -0.034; 27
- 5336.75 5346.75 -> 0.012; 26.9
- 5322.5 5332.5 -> 0.025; 26.3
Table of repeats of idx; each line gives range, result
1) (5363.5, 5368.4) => 27.8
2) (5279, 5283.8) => 26.8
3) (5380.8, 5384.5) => 28.1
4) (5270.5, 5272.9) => 23.9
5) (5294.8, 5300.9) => 26.4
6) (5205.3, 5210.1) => 23.3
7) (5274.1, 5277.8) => 25.7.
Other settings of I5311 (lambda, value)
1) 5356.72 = 28.88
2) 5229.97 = 23.29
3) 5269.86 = 23.49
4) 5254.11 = 25.36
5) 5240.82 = 26.36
